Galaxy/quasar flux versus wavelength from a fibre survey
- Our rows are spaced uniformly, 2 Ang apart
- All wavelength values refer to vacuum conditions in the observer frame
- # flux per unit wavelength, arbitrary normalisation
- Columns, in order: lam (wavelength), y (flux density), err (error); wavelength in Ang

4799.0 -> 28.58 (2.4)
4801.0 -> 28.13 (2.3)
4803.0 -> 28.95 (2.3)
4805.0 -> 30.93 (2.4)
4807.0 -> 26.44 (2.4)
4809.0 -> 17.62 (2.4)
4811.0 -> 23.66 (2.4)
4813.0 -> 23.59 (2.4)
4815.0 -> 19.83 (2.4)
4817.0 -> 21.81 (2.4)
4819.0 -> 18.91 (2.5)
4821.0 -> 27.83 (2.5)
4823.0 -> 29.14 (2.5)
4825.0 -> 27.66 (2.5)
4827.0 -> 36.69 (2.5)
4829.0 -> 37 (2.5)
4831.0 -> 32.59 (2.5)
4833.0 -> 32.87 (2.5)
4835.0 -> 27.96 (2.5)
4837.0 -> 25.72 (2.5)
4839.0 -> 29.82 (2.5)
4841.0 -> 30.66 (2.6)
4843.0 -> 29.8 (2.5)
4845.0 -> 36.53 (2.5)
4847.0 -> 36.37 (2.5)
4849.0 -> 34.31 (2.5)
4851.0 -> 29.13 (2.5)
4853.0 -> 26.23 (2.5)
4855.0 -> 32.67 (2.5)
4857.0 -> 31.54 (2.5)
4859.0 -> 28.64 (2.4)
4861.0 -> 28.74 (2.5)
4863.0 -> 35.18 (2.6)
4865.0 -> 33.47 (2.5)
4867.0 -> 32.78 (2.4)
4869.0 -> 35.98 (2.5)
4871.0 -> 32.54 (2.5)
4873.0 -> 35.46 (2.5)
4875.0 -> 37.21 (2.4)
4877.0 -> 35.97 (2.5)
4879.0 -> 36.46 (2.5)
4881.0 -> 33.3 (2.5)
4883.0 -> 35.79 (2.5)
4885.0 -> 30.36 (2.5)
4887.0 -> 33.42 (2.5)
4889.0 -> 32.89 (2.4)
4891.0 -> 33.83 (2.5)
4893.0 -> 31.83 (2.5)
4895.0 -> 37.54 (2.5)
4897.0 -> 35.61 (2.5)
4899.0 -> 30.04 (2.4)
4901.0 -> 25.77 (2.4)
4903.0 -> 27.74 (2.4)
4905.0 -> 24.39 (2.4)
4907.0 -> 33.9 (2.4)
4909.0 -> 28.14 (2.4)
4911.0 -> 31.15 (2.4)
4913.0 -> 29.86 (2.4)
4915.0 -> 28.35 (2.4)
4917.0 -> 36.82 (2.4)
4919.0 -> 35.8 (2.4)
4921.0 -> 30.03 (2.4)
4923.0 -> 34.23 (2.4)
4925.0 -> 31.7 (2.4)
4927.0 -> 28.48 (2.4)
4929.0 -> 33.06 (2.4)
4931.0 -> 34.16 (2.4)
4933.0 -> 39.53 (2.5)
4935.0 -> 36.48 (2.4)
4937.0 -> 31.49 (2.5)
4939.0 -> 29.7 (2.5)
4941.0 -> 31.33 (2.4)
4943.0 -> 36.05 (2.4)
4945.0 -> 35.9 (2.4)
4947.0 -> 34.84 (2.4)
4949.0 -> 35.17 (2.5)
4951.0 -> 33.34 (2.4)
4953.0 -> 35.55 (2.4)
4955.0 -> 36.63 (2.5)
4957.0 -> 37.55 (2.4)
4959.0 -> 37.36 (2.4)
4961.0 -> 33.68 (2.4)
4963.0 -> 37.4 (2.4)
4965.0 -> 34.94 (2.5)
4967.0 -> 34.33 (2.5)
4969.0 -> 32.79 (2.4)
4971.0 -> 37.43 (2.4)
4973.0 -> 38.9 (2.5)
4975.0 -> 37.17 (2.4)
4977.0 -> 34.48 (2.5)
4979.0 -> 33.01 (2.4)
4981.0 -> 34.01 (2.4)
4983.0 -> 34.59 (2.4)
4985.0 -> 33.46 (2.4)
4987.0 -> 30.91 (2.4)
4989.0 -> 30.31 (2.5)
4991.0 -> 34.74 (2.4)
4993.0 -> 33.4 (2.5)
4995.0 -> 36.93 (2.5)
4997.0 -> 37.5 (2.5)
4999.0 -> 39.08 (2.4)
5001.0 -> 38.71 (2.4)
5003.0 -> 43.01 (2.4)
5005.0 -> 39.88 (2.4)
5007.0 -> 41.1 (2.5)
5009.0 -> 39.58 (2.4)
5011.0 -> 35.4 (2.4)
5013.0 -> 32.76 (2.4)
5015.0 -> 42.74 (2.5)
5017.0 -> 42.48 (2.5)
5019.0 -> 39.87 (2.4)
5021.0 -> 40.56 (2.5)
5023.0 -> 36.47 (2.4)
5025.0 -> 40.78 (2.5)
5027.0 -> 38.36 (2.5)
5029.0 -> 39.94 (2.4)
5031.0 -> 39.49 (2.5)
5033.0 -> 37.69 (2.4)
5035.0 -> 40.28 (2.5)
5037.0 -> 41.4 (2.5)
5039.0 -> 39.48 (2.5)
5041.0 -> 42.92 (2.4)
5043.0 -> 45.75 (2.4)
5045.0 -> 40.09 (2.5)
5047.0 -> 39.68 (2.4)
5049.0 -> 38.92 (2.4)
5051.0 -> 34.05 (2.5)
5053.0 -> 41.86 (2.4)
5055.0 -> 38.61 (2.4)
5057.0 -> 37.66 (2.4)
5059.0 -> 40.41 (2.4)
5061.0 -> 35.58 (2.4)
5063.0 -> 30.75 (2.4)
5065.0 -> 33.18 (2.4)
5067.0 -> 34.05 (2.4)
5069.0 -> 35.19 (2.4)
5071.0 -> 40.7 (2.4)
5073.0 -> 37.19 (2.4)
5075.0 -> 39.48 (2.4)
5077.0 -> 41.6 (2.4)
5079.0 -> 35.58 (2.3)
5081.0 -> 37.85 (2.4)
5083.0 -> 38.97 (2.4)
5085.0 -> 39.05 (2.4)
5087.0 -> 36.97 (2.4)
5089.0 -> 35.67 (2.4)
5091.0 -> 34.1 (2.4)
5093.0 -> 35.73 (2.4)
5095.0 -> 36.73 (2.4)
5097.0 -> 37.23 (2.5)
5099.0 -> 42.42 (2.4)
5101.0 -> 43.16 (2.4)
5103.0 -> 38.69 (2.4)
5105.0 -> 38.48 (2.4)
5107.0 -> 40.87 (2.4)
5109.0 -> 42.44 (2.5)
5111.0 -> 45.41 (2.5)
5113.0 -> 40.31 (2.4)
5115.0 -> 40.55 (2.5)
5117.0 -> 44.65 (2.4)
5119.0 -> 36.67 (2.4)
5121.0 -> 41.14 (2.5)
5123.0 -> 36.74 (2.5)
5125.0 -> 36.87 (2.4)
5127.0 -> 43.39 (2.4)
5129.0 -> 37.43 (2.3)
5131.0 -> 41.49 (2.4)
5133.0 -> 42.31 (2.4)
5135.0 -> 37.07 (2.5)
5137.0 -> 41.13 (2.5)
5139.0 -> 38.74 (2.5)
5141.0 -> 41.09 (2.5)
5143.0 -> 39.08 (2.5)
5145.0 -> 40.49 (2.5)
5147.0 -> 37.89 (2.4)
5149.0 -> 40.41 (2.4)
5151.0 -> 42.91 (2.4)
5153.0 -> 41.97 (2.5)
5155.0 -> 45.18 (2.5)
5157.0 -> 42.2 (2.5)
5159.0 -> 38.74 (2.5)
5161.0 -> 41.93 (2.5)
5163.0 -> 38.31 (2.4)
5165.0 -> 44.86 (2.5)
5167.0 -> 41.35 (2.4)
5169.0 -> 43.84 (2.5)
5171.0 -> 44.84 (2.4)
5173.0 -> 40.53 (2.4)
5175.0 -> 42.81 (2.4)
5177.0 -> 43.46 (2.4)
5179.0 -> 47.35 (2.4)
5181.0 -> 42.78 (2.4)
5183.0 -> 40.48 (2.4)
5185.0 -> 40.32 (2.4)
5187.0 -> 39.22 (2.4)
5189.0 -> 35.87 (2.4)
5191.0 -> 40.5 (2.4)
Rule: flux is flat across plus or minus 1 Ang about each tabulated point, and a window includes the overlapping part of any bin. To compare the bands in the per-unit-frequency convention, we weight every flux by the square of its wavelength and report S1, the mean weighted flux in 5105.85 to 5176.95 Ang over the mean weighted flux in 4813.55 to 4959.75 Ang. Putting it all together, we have 1.41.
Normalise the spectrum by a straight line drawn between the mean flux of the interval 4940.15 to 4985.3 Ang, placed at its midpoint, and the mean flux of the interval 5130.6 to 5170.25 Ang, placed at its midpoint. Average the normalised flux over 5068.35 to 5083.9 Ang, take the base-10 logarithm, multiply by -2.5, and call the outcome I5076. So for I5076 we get 0.01 mag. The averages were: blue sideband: 35.3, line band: 38.4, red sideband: 41.1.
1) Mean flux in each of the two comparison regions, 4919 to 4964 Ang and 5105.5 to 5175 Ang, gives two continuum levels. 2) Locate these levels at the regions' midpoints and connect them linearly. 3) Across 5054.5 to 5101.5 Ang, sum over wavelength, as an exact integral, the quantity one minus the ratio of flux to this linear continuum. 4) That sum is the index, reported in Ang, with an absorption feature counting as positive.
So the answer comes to 1.9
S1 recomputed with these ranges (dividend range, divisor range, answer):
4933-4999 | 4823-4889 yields 1.12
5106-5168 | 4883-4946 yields 1.38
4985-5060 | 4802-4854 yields 1.47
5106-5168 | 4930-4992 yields 1.26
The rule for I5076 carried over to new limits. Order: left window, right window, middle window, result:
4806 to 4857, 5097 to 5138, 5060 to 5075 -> 0.085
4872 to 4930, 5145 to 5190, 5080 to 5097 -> 0.057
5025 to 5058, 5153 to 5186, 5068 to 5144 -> 0.050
